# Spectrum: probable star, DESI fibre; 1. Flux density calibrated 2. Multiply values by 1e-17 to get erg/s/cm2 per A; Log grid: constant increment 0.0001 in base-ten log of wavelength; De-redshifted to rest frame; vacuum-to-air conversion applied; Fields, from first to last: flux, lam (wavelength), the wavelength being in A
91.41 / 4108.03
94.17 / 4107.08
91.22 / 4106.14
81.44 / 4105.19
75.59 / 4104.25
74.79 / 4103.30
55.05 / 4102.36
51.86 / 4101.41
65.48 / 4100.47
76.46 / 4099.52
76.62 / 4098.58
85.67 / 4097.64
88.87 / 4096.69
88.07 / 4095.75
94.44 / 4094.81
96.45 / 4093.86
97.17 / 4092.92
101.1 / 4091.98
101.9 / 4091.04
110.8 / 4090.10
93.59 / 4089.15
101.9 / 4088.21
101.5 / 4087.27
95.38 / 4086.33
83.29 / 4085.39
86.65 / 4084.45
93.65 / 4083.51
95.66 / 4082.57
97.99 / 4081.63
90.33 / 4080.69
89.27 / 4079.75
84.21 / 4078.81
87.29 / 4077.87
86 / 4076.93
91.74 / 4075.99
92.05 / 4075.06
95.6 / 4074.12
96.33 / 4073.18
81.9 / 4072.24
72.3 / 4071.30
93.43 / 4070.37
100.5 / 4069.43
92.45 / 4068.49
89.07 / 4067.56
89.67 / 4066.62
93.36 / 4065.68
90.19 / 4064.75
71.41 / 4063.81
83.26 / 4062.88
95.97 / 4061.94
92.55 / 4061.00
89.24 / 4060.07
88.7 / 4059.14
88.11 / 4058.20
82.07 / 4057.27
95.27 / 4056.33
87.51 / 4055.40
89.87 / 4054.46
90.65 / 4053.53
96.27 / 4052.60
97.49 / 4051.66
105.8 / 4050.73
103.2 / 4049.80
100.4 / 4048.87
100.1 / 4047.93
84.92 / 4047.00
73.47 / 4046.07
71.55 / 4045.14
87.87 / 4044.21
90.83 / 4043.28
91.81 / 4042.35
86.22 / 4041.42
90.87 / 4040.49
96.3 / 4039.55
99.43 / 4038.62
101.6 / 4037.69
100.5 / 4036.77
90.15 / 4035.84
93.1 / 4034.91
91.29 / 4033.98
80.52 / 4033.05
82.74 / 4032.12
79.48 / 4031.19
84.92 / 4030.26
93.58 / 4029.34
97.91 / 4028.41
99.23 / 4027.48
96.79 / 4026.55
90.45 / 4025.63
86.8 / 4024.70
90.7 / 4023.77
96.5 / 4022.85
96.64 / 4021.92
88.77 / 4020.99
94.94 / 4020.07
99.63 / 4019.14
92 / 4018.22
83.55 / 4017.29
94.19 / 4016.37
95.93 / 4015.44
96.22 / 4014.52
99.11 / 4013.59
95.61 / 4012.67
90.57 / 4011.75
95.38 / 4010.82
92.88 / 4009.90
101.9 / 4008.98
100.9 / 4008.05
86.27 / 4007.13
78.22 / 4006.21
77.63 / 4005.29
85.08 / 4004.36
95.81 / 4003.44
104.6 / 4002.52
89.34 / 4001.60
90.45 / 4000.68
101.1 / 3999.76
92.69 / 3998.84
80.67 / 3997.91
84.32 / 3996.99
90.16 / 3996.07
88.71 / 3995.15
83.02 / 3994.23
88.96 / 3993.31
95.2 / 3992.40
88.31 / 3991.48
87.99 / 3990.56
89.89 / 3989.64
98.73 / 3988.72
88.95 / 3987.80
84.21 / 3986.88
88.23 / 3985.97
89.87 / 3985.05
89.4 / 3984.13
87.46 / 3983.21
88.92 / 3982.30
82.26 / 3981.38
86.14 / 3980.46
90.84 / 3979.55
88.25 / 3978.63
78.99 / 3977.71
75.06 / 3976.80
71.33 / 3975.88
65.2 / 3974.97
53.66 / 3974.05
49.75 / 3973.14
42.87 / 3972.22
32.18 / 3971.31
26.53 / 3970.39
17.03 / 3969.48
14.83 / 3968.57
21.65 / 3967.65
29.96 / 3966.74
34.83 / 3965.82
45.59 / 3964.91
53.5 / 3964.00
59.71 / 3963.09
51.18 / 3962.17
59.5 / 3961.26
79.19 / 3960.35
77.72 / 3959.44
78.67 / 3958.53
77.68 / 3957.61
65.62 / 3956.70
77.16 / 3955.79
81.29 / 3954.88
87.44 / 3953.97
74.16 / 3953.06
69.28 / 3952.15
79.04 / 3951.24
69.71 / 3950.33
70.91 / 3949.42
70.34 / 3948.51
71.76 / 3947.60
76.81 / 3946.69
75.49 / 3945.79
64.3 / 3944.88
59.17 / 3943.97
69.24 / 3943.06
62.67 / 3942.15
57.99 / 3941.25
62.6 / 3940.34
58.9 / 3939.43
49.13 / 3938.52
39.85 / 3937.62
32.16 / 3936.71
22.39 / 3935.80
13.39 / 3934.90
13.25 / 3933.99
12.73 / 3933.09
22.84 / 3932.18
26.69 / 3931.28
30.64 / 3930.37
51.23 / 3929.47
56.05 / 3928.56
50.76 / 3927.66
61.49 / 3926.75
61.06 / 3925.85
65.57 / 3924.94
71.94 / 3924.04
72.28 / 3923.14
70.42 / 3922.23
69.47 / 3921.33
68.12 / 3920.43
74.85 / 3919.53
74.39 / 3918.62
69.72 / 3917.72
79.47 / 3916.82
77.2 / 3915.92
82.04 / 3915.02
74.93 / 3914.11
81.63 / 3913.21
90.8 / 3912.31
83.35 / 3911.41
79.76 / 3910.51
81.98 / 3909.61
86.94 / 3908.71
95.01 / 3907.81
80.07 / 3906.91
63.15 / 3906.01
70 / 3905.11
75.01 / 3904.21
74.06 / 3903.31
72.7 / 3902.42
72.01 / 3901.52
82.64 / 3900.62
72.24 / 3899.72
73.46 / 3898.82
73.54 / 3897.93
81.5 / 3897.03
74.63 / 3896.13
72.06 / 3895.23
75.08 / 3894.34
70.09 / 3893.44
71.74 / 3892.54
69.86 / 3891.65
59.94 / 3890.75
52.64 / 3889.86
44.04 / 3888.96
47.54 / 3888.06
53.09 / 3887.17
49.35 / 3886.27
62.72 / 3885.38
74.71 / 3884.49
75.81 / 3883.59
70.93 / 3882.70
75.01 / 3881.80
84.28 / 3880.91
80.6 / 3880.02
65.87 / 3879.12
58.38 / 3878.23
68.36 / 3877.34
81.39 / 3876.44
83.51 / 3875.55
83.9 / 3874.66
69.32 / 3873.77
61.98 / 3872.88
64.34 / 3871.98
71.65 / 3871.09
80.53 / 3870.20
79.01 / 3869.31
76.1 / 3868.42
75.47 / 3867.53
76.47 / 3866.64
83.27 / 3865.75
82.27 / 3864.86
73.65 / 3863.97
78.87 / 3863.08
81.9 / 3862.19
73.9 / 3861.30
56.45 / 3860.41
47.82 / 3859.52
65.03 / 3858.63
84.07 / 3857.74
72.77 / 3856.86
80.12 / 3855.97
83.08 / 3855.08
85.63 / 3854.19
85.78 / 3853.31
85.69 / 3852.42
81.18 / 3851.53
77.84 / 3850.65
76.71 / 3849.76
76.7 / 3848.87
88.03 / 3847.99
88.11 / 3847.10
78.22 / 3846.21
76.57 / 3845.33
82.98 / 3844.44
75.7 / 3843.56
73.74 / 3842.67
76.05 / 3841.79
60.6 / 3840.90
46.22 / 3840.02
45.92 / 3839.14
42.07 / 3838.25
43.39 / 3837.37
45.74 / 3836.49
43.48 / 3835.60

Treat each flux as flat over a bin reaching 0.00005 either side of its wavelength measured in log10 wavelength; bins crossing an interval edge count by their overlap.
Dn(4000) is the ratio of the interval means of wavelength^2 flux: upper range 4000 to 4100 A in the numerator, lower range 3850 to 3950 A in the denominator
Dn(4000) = 1.5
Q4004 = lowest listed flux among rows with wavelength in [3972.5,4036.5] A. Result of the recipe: 49.75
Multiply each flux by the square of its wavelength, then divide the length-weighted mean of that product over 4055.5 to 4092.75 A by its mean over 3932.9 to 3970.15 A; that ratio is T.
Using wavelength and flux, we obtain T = 1.74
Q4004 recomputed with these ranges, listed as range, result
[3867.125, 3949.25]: 12.73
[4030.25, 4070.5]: 71.41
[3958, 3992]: 14.83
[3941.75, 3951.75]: 59.17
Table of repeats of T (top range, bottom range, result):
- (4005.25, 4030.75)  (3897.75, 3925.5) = 1.29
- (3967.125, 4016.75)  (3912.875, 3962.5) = 1.34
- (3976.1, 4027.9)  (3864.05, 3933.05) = 1.37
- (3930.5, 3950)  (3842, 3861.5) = 0.67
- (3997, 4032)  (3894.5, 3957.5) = 1.46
